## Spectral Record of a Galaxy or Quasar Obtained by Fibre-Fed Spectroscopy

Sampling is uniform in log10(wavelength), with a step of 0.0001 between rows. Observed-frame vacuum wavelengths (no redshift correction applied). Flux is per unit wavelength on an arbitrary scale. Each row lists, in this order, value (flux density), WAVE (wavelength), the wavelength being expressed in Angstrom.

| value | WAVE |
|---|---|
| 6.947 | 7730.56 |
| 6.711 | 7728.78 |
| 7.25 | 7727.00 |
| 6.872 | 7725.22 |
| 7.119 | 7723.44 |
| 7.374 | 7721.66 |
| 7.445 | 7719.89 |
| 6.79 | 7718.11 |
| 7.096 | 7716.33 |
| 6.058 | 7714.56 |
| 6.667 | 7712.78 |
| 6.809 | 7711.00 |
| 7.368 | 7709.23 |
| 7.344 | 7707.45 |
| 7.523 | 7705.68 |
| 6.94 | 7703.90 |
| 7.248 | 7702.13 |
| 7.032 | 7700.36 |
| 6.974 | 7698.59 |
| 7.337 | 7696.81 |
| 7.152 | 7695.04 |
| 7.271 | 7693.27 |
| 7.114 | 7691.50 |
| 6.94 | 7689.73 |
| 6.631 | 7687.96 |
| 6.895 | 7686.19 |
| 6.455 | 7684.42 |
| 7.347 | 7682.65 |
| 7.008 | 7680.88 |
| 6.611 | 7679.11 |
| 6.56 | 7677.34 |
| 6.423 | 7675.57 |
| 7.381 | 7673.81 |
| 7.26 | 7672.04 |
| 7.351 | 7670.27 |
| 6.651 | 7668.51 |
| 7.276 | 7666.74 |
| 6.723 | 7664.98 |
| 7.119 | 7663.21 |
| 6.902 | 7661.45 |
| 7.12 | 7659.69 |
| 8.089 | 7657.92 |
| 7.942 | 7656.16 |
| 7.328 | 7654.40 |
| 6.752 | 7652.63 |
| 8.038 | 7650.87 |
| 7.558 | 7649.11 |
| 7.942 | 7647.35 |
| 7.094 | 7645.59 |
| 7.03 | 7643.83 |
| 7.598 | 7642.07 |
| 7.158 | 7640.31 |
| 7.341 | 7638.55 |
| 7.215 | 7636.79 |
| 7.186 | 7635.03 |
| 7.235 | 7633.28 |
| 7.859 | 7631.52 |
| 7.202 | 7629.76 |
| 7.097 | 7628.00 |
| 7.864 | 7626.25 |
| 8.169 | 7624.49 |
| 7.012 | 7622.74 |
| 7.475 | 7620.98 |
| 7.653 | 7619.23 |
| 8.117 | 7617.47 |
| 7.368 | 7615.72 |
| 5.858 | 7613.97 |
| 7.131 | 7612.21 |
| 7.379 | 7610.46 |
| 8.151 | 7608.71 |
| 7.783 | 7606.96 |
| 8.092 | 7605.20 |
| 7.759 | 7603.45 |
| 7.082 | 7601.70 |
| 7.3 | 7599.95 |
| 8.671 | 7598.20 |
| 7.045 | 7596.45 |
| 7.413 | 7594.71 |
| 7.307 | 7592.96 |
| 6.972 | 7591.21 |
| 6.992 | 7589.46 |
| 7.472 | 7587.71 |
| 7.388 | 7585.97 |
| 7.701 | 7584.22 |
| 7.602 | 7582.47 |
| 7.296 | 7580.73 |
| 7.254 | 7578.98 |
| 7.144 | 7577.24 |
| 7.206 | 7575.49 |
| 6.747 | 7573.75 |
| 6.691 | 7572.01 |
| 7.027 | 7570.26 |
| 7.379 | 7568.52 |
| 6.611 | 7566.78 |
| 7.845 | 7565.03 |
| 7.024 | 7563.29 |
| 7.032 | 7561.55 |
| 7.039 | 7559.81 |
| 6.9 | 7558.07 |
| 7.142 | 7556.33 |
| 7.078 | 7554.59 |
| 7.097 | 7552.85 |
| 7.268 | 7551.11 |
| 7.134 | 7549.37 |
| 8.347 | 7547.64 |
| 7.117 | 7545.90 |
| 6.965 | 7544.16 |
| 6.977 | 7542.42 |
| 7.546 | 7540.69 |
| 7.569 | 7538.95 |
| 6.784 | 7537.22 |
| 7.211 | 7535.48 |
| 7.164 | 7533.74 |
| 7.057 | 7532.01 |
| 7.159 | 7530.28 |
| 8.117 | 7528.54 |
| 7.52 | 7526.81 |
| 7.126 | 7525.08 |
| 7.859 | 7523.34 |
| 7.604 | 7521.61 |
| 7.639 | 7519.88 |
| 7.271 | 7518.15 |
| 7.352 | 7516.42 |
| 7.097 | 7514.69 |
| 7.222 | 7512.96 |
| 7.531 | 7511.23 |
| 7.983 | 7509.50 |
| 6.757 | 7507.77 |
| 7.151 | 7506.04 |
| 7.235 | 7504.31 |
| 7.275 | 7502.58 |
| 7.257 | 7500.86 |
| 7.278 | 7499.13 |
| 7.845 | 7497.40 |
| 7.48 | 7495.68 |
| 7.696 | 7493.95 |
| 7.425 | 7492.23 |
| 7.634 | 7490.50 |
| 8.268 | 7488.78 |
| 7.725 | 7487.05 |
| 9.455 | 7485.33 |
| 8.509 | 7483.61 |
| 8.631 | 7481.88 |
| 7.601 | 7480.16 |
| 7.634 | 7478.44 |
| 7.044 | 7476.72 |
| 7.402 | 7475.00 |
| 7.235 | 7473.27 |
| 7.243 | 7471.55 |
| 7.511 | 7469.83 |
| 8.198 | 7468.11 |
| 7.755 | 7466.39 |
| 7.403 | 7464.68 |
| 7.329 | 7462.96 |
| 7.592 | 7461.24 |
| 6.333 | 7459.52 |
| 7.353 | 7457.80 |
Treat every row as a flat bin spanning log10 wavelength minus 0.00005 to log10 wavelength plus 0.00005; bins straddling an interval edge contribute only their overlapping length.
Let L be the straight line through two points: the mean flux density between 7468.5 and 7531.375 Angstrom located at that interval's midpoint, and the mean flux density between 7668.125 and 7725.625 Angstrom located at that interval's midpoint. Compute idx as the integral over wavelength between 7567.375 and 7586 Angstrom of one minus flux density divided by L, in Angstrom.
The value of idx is 0.4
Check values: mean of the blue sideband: 7.58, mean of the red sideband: 7.01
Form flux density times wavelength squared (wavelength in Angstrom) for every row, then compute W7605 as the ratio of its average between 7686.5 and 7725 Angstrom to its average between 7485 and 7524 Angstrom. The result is 1.0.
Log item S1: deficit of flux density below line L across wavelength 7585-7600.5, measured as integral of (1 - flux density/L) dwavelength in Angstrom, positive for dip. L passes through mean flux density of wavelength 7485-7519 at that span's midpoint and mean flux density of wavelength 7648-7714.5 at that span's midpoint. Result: -0.2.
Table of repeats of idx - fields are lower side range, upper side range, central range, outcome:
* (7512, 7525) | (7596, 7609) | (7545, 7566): 0.9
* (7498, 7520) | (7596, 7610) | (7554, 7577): 1.6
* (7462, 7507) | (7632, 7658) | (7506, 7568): 2.4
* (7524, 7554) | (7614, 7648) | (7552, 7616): 0.8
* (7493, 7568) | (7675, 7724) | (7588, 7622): -1.3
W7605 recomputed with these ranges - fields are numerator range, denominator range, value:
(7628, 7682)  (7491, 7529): 1.01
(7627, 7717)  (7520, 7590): 1.01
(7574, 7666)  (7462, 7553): 1.02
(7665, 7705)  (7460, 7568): 0.98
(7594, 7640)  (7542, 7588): 1.05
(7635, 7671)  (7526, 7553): 1.03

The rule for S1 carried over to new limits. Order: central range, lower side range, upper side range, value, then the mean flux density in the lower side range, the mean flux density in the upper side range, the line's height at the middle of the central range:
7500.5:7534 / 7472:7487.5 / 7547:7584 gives 0.9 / 7.9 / 7.19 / 7.59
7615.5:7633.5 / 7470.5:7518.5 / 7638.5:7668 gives -0.4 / 7.58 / 7.34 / 7.39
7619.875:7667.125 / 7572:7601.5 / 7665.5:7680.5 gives -2.1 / 7.32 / 6.94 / 7.07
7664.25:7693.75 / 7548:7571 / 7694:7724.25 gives 0.7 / 7.15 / 7.08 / 7.09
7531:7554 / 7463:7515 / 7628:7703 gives 0.7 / 7.62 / 7.17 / 7.48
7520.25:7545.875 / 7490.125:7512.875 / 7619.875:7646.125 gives 0.3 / 7.41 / 7.38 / 7.4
